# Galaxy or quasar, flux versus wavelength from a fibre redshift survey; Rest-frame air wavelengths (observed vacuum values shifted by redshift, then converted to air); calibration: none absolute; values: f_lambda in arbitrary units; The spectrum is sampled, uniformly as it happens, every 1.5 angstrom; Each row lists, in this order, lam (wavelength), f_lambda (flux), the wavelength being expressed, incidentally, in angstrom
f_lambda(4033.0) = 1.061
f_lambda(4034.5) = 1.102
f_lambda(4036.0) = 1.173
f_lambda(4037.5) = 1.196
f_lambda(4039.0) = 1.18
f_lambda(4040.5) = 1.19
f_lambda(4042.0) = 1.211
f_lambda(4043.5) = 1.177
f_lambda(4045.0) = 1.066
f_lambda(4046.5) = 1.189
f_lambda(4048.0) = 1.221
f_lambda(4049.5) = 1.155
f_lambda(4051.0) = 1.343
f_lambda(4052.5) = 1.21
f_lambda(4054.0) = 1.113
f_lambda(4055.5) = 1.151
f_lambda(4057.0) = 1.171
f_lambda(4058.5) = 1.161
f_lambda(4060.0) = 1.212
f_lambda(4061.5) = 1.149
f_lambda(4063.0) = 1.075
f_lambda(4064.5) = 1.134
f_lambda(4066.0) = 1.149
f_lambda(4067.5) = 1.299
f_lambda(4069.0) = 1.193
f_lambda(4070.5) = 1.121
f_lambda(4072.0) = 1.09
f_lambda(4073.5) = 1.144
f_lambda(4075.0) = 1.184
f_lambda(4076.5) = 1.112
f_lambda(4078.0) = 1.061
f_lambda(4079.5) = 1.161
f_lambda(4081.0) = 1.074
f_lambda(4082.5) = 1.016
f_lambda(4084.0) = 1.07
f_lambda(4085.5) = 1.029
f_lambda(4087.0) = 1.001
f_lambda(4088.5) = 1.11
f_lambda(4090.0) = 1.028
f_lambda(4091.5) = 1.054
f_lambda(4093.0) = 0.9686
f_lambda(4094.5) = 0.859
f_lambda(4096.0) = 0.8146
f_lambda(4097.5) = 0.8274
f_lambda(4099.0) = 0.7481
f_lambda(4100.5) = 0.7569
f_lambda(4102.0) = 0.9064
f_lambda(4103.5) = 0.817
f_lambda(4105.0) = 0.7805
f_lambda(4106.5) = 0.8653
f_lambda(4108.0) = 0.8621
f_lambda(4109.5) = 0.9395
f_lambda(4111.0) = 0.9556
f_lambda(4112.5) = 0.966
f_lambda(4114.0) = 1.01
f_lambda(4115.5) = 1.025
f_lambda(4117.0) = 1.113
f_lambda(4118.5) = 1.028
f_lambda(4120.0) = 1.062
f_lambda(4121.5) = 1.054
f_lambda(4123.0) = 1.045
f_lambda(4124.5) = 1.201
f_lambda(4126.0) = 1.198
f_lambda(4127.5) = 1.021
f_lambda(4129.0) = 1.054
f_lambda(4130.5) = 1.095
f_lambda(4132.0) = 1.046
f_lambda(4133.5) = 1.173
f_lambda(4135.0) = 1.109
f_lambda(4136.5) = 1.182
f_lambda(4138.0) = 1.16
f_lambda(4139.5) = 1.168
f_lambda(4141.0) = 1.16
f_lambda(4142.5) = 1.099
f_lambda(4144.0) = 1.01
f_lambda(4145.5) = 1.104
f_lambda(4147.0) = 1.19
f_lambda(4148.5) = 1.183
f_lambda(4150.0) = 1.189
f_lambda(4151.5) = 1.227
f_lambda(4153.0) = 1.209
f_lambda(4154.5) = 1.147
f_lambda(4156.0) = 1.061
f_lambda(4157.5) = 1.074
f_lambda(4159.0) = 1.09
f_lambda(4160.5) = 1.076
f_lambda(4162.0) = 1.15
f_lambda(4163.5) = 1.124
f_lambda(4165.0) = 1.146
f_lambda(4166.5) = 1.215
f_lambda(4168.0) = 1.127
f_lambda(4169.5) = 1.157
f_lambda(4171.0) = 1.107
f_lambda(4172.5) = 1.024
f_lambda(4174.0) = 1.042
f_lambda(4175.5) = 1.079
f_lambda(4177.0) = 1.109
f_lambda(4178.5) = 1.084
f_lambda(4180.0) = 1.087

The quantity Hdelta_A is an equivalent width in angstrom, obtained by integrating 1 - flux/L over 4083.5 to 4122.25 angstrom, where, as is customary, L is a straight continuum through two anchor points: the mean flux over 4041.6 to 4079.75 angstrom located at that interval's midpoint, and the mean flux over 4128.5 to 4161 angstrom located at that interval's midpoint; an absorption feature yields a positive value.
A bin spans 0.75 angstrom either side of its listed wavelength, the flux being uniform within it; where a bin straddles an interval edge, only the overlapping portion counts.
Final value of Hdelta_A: 6.7 angstrom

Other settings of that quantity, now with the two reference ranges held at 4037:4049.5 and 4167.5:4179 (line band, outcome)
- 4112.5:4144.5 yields 0.8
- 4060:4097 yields 2.4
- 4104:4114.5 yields 2.1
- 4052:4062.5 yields 0.0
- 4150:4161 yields -0.3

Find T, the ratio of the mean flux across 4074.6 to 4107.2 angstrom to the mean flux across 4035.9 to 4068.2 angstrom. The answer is 0.8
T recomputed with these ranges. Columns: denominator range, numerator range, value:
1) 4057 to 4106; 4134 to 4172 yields 1.10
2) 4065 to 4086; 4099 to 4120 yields 0.82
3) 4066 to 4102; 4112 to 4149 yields 1.07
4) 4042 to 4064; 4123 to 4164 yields 0.96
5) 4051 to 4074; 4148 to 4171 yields 0.98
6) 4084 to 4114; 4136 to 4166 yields 1.24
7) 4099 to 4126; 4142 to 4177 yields 1.16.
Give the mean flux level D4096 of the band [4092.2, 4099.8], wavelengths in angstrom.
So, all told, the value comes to 0.844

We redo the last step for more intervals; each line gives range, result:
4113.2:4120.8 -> 1.05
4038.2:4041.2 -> 1.19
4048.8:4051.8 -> 1.25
